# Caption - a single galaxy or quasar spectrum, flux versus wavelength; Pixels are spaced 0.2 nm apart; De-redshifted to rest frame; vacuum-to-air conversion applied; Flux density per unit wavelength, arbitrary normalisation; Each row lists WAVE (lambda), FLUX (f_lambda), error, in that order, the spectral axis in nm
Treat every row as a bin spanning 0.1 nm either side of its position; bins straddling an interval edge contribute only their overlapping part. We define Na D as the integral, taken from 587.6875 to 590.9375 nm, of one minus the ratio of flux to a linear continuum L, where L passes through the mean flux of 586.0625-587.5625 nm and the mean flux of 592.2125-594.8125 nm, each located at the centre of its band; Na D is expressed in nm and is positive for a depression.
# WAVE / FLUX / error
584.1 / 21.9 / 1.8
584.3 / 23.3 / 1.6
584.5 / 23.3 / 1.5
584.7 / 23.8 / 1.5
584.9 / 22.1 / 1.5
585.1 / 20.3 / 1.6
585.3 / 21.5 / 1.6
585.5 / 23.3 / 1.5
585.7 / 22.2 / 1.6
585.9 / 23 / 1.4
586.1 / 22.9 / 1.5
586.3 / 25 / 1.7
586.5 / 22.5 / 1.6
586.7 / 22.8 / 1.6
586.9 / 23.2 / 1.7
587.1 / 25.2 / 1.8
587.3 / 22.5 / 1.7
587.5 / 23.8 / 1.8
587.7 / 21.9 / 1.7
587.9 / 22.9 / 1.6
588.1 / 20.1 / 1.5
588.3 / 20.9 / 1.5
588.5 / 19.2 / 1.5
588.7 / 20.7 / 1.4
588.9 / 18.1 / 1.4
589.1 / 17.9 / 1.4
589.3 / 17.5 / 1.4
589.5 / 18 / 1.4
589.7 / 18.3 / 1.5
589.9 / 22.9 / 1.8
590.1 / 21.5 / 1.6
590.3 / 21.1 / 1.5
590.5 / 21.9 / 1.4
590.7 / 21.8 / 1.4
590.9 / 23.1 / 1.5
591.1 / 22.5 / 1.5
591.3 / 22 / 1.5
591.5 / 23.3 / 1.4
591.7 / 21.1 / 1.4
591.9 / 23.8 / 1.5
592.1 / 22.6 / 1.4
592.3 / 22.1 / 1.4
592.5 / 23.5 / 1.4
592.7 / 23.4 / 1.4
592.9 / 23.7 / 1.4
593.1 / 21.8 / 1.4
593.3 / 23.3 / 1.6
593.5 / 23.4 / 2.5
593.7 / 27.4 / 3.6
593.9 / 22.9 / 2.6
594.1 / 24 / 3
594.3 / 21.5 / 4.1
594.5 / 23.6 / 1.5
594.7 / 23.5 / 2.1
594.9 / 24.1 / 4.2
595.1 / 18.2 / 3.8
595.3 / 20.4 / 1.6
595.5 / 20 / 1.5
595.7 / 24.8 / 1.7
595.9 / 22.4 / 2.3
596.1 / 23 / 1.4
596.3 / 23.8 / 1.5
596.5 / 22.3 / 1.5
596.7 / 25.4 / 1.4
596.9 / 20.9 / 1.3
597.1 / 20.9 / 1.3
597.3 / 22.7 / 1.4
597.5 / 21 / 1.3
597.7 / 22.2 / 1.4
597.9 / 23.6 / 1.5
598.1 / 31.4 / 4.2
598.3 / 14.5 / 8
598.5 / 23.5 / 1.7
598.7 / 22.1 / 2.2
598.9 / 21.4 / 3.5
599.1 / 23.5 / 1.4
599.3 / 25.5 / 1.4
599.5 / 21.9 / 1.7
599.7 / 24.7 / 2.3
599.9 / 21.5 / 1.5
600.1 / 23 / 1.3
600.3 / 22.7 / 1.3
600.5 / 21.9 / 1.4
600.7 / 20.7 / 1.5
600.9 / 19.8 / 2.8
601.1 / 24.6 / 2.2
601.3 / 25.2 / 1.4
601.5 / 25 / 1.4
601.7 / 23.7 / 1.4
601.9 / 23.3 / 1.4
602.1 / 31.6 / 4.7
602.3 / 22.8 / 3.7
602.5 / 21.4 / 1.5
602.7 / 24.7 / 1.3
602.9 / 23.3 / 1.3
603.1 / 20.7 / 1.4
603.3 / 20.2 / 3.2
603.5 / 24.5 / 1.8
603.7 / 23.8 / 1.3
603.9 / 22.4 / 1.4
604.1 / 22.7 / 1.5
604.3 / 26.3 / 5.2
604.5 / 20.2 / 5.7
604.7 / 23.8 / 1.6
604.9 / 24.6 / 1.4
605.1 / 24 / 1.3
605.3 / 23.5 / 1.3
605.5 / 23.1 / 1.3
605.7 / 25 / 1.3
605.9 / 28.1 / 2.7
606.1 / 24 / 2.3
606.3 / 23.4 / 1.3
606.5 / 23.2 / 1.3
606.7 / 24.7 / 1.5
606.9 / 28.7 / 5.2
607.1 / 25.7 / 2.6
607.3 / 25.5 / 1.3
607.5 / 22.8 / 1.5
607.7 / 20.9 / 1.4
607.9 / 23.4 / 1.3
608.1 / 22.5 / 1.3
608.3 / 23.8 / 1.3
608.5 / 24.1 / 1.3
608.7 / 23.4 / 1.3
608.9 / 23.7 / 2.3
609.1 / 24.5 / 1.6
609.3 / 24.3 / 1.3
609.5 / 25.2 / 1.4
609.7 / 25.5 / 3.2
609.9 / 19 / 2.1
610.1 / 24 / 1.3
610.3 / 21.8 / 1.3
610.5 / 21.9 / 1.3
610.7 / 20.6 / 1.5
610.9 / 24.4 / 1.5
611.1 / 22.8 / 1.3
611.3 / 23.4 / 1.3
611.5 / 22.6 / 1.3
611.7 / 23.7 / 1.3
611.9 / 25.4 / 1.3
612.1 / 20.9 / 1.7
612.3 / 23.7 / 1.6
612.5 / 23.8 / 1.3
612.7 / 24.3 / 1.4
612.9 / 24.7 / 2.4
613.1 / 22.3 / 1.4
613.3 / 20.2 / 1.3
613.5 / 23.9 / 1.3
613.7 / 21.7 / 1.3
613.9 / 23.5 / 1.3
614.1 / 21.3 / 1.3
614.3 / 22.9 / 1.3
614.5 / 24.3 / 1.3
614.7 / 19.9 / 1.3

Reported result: 0.43 nm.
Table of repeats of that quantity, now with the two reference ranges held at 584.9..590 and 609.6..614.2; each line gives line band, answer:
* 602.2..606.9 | -0.25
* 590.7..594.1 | -0.21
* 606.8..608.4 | -0.11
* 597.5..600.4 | -0.10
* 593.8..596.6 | -0.07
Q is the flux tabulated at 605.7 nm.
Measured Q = 25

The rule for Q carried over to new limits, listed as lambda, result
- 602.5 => 21.4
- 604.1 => 22.7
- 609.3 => 24.3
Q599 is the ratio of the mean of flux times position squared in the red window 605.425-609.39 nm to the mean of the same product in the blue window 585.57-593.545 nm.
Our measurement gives 1.2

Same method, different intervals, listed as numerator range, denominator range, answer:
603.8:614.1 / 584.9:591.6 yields 1.17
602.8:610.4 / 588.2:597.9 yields 1.13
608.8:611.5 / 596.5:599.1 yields 1.07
